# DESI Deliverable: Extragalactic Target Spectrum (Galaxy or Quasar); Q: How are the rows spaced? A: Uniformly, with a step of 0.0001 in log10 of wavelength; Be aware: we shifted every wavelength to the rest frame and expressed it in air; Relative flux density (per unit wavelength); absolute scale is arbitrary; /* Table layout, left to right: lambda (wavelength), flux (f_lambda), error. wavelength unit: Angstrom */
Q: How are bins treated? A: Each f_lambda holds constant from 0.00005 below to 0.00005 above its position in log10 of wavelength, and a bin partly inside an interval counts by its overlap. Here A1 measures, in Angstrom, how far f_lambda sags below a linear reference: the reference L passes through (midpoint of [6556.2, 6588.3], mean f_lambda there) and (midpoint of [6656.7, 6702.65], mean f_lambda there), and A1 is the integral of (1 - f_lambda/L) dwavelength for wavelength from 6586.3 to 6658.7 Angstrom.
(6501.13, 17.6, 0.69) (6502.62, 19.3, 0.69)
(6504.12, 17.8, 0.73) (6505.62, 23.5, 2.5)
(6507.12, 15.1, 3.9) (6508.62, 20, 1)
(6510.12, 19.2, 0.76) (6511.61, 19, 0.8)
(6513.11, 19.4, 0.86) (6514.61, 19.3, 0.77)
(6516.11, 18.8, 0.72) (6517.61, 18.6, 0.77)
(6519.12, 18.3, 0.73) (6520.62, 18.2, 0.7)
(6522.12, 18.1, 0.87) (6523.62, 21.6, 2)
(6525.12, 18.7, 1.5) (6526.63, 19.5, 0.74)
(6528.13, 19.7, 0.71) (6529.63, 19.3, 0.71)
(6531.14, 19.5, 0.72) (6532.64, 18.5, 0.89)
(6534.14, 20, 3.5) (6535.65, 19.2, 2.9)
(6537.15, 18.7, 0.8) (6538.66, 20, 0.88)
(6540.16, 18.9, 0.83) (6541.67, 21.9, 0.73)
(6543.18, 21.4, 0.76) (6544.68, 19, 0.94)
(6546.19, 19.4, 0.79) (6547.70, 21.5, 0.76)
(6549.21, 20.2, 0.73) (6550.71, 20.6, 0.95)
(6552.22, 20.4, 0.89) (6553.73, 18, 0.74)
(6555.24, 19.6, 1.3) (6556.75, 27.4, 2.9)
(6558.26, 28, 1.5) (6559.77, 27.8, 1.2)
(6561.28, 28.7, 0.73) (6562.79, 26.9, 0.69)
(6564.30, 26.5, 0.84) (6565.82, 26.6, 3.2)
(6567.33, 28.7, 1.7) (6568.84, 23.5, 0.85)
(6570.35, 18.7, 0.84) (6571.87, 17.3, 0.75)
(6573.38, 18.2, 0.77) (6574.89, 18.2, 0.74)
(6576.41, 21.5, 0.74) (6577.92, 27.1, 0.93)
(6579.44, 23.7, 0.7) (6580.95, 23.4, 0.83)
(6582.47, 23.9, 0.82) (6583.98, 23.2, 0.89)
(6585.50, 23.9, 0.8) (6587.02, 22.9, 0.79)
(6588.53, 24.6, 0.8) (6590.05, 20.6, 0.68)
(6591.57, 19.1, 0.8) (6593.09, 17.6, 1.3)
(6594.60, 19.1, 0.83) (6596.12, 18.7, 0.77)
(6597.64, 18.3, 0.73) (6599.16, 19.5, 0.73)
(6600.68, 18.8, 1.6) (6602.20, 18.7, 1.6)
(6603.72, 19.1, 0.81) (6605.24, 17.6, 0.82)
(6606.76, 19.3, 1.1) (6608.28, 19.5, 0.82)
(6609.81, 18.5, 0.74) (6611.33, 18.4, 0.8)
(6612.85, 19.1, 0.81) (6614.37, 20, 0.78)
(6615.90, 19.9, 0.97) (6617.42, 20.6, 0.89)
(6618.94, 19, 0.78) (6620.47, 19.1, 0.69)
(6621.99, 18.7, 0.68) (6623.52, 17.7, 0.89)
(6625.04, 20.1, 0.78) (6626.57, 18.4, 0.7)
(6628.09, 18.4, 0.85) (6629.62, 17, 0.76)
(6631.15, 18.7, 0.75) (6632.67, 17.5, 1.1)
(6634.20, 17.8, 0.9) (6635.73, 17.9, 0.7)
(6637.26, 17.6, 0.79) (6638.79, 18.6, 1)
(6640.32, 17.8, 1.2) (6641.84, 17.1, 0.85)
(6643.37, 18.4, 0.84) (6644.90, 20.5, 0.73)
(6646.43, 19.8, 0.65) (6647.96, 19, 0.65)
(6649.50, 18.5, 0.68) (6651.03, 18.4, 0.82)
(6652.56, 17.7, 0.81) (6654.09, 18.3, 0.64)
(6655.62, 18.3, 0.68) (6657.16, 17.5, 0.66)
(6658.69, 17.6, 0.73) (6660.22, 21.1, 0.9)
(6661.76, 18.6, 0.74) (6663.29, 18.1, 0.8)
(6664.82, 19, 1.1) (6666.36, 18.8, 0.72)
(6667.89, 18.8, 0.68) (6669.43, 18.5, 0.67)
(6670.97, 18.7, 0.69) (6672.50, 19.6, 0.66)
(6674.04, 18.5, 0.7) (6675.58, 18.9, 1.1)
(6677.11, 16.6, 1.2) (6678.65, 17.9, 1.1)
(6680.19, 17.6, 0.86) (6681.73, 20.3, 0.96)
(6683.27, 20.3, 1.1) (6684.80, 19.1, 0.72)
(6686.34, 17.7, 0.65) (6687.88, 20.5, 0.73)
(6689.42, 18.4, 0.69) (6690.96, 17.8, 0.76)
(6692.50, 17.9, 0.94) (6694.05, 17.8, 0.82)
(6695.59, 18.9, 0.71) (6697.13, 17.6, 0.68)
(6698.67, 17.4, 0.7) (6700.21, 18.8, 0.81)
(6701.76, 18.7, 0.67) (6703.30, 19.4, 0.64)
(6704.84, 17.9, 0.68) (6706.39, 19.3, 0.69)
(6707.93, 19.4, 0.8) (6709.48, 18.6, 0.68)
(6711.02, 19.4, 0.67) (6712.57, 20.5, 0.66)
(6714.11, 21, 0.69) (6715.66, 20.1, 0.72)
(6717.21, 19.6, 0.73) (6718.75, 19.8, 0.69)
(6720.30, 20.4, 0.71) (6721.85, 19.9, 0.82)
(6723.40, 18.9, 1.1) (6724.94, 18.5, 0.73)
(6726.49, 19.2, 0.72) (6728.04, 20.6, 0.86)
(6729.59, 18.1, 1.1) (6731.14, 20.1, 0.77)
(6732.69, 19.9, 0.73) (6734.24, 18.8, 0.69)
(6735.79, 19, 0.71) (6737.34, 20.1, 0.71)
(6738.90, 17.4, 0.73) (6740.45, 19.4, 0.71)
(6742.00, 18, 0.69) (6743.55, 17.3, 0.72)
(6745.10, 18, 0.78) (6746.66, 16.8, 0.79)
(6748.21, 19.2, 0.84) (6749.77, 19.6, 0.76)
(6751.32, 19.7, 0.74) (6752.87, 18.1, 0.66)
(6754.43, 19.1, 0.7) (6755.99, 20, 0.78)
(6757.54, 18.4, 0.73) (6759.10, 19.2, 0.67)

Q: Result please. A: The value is 8.8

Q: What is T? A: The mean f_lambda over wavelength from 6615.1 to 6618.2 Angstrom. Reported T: 20.2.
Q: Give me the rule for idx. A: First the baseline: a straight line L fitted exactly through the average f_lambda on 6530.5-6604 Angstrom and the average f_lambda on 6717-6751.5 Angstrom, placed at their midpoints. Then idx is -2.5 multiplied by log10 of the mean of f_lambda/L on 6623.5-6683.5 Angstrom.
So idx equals 0.10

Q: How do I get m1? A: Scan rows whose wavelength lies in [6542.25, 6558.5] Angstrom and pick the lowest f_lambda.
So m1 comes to 18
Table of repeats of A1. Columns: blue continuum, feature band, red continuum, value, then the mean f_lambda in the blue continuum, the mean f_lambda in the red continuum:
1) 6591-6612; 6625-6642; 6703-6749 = 0.73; 18.7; 19.1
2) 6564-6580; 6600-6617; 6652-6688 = 1.68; 22.6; 18.6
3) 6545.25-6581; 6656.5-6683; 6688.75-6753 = 2.12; 23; 18.9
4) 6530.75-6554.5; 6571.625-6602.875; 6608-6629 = -2.49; 19.8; 19.1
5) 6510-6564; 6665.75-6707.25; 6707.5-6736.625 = 2.54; 20.7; 19.6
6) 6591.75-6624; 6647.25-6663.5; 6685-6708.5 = 0.20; 18.9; 18.5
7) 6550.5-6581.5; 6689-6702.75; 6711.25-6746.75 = 1.32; 23.4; 19.2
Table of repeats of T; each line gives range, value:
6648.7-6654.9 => 18.2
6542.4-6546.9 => 20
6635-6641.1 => 18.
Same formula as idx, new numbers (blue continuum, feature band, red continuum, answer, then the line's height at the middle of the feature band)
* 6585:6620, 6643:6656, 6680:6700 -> 0.02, 19.1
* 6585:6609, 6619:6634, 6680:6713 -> 0.06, 19.5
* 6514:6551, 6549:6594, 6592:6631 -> -0.19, 19.2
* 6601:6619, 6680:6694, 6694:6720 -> 0.02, 19.1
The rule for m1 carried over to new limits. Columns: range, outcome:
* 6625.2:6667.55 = 17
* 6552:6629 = 17.3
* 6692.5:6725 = 17.4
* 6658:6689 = 16.6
